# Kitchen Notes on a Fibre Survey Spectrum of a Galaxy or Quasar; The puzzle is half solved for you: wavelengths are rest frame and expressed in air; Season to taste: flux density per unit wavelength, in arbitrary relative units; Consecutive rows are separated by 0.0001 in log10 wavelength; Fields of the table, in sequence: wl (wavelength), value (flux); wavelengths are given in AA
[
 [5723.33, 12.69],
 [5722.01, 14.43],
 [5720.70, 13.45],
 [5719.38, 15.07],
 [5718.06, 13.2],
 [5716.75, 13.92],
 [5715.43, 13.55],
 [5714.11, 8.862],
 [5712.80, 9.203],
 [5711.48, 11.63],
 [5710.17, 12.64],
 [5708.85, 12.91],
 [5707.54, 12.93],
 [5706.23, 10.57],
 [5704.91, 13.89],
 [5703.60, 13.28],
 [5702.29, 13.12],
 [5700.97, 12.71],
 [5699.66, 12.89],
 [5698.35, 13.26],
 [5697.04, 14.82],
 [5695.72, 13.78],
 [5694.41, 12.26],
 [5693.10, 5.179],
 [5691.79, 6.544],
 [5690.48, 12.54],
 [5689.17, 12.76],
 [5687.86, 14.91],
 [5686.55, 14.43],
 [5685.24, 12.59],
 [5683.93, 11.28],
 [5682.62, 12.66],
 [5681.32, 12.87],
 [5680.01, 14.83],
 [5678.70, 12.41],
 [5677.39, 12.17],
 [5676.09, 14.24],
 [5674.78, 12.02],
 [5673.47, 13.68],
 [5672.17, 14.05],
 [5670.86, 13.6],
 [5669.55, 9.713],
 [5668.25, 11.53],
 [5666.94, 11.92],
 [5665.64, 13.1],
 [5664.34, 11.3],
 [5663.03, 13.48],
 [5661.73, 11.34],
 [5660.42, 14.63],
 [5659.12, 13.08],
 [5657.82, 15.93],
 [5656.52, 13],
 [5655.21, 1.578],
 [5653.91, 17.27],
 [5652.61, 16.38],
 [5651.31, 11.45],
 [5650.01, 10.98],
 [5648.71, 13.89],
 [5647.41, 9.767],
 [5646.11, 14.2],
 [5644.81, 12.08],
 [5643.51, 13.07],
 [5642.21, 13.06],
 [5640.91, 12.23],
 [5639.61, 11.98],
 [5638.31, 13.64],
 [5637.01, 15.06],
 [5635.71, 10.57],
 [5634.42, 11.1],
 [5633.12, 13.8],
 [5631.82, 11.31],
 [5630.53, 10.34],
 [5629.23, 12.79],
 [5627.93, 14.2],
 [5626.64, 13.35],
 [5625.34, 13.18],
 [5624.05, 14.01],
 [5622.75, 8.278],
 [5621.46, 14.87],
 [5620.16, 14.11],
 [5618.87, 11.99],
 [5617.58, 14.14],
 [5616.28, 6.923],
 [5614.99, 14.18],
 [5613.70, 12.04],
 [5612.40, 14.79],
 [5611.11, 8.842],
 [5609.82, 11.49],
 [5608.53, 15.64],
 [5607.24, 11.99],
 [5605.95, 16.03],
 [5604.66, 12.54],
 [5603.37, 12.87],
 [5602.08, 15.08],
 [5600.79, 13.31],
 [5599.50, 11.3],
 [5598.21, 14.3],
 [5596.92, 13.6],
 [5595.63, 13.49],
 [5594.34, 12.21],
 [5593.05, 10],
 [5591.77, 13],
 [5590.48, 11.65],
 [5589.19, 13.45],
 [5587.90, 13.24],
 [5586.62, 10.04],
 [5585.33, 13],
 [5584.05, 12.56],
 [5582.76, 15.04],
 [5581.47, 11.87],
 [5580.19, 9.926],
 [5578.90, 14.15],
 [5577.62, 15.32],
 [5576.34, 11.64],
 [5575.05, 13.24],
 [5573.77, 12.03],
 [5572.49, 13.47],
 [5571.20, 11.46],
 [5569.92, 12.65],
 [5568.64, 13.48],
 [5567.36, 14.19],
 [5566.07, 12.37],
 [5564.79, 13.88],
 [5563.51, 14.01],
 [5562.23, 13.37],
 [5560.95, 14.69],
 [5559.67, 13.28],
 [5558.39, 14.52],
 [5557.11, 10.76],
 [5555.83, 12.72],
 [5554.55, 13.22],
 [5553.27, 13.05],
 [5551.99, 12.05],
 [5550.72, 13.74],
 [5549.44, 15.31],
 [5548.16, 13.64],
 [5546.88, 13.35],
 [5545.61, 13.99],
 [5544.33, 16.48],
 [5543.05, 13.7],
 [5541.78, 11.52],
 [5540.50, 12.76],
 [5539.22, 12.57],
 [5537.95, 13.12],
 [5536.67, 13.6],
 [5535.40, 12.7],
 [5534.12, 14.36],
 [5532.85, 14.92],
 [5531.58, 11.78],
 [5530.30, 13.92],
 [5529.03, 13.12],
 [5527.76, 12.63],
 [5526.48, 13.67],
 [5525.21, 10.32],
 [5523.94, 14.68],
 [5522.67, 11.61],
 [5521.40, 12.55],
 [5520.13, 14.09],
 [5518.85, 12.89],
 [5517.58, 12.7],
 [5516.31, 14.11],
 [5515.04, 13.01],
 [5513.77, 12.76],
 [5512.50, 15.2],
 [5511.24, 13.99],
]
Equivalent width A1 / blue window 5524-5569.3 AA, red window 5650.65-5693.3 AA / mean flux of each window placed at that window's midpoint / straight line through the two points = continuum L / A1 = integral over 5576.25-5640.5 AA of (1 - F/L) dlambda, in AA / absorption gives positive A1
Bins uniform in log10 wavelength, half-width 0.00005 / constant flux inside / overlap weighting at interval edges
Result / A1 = 1.1 AA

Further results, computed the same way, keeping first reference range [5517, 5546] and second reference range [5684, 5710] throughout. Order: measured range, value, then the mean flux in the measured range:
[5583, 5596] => 0.6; 12.3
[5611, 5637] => 0.7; 12.4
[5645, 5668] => 0.1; 12.5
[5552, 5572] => -0.2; 13.1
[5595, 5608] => -0.6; 13.5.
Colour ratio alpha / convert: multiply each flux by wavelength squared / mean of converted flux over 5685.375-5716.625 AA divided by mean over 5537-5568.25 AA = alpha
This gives 0.95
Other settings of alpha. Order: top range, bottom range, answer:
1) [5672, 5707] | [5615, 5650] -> 1.03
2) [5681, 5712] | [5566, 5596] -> 1.02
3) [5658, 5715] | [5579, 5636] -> 1.01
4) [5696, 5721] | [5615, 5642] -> 1.05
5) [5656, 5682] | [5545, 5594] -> 1.03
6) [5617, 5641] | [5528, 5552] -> 0.97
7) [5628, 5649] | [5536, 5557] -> 0.96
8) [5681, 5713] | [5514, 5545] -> 0.99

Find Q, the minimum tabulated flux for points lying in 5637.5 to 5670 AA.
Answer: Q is 1.578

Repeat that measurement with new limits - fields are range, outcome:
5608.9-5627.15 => 6.923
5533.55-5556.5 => 11.52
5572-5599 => 9.926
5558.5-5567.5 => 12.37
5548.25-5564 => 10.76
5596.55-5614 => 8.842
